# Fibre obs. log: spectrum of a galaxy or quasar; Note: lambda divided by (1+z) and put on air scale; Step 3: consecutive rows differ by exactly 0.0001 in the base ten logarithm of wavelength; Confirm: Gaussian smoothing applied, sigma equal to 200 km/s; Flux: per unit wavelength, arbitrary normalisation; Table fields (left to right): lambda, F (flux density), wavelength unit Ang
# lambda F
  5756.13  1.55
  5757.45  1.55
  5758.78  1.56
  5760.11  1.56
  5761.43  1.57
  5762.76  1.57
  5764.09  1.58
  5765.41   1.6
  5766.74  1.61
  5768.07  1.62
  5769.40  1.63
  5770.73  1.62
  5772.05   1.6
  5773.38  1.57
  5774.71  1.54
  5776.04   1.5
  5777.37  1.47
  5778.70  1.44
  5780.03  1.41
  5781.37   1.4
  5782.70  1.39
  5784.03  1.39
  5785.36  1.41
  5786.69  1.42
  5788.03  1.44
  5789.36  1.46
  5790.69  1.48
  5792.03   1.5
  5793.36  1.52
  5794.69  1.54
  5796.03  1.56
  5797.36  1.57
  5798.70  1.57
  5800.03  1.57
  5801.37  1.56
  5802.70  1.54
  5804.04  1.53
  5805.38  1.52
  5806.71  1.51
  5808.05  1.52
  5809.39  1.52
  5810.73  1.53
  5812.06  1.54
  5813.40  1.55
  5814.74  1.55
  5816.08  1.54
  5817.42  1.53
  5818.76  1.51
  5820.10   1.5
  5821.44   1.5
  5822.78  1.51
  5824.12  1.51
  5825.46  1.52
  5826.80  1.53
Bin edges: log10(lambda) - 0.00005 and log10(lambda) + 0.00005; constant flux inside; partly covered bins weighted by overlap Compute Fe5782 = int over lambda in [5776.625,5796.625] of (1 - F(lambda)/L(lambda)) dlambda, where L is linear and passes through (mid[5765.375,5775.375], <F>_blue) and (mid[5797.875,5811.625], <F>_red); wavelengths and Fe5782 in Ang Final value 1.5 Ang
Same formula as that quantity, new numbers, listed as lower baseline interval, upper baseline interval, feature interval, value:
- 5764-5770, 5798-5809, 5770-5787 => 1.21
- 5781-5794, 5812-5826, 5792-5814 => -0.86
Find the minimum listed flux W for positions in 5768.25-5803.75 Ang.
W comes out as 1.39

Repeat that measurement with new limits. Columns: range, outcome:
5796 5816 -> 1.51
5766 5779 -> 1.44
